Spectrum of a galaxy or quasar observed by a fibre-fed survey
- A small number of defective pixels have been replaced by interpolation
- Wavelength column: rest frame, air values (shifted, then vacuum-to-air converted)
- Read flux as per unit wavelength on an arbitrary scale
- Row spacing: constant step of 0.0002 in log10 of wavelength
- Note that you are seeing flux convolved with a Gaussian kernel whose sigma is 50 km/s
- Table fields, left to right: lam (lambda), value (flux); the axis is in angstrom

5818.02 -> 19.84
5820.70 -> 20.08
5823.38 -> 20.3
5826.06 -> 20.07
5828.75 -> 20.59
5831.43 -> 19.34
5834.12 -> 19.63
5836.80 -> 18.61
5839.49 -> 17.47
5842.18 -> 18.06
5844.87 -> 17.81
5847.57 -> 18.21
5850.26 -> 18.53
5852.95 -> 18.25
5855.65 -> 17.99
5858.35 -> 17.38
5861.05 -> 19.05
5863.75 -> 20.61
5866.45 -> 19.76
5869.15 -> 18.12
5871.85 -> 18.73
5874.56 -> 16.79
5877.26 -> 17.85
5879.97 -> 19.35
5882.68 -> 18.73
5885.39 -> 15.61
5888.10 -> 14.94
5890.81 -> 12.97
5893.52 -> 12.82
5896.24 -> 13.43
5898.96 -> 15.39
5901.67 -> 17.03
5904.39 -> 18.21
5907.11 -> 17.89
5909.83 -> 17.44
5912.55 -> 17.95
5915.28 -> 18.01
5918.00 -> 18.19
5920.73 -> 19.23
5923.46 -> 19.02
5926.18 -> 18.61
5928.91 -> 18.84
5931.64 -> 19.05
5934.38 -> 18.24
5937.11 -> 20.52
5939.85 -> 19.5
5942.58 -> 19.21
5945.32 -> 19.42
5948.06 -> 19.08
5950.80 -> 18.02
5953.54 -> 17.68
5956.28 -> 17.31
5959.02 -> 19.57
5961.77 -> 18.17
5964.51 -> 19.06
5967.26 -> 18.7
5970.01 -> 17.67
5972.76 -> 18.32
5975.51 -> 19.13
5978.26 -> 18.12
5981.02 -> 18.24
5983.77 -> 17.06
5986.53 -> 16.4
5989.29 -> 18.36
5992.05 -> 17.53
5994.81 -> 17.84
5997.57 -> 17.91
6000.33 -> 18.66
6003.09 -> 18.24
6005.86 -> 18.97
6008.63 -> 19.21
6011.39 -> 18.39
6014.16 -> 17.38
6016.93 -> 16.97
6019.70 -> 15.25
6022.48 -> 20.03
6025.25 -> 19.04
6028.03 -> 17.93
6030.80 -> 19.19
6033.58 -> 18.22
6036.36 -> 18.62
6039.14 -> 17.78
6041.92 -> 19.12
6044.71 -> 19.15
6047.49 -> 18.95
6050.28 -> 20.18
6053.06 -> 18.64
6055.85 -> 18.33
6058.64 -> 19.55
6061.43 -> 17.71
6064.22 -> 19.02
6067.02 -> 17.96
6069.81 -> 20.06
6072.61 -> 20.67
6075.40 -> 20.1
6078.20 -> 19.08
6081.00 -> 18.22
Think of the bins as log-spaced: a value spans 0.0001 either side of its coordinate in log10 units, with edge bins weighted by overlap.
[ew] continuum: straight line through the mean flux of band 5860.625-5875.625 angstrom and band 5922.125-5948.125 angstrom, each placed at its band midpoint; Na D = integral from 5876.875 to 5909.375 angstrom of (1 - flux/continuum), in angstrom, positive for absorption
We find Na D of 4.8 angstrom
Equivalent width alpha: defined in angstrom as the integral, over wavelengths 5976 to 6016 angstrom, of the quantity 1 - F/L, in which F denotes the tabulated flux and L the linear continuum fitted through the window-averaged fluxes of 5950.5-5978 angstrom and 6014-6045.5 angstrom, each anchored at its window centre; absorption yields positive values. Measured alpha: 0.59 angstrom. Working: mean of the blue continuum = 18.4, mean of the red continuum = 18.2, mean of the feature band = 18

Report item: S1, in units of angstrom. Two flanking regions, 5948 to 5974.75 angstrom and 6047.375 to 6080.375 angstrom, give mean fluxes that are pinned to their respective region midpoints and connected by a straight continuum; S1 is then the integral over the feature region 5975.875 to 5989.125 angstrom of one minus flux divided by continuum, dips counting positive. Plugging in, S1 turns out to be 0.6 angstrom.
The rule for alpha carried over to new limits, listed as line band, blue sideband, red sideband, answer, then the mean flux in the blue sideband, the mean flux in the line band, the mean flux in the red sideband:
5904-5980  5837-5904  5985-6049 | -3.5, 17.3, 18.6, 18.2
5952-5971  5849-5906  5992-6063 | -0.4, 17.2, 18.3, 18.4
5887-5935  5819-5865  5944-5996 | 3.8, 18.9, 17.1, 18.2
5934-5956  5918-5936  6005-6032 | -0.3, 18.8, 18.9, 18.2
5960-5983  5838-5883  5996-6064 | 0.1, 18.4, 18.4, 18.5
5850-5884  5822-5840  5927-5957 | 1.3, 19.5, 18.5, 18.8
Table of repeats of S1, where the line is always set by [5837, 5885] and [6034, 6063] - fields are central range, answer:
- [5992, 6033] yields 1.1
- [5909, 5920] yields 0.3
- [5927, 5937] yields -0.2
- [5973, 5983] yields 0.1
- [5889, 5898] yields 2.5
